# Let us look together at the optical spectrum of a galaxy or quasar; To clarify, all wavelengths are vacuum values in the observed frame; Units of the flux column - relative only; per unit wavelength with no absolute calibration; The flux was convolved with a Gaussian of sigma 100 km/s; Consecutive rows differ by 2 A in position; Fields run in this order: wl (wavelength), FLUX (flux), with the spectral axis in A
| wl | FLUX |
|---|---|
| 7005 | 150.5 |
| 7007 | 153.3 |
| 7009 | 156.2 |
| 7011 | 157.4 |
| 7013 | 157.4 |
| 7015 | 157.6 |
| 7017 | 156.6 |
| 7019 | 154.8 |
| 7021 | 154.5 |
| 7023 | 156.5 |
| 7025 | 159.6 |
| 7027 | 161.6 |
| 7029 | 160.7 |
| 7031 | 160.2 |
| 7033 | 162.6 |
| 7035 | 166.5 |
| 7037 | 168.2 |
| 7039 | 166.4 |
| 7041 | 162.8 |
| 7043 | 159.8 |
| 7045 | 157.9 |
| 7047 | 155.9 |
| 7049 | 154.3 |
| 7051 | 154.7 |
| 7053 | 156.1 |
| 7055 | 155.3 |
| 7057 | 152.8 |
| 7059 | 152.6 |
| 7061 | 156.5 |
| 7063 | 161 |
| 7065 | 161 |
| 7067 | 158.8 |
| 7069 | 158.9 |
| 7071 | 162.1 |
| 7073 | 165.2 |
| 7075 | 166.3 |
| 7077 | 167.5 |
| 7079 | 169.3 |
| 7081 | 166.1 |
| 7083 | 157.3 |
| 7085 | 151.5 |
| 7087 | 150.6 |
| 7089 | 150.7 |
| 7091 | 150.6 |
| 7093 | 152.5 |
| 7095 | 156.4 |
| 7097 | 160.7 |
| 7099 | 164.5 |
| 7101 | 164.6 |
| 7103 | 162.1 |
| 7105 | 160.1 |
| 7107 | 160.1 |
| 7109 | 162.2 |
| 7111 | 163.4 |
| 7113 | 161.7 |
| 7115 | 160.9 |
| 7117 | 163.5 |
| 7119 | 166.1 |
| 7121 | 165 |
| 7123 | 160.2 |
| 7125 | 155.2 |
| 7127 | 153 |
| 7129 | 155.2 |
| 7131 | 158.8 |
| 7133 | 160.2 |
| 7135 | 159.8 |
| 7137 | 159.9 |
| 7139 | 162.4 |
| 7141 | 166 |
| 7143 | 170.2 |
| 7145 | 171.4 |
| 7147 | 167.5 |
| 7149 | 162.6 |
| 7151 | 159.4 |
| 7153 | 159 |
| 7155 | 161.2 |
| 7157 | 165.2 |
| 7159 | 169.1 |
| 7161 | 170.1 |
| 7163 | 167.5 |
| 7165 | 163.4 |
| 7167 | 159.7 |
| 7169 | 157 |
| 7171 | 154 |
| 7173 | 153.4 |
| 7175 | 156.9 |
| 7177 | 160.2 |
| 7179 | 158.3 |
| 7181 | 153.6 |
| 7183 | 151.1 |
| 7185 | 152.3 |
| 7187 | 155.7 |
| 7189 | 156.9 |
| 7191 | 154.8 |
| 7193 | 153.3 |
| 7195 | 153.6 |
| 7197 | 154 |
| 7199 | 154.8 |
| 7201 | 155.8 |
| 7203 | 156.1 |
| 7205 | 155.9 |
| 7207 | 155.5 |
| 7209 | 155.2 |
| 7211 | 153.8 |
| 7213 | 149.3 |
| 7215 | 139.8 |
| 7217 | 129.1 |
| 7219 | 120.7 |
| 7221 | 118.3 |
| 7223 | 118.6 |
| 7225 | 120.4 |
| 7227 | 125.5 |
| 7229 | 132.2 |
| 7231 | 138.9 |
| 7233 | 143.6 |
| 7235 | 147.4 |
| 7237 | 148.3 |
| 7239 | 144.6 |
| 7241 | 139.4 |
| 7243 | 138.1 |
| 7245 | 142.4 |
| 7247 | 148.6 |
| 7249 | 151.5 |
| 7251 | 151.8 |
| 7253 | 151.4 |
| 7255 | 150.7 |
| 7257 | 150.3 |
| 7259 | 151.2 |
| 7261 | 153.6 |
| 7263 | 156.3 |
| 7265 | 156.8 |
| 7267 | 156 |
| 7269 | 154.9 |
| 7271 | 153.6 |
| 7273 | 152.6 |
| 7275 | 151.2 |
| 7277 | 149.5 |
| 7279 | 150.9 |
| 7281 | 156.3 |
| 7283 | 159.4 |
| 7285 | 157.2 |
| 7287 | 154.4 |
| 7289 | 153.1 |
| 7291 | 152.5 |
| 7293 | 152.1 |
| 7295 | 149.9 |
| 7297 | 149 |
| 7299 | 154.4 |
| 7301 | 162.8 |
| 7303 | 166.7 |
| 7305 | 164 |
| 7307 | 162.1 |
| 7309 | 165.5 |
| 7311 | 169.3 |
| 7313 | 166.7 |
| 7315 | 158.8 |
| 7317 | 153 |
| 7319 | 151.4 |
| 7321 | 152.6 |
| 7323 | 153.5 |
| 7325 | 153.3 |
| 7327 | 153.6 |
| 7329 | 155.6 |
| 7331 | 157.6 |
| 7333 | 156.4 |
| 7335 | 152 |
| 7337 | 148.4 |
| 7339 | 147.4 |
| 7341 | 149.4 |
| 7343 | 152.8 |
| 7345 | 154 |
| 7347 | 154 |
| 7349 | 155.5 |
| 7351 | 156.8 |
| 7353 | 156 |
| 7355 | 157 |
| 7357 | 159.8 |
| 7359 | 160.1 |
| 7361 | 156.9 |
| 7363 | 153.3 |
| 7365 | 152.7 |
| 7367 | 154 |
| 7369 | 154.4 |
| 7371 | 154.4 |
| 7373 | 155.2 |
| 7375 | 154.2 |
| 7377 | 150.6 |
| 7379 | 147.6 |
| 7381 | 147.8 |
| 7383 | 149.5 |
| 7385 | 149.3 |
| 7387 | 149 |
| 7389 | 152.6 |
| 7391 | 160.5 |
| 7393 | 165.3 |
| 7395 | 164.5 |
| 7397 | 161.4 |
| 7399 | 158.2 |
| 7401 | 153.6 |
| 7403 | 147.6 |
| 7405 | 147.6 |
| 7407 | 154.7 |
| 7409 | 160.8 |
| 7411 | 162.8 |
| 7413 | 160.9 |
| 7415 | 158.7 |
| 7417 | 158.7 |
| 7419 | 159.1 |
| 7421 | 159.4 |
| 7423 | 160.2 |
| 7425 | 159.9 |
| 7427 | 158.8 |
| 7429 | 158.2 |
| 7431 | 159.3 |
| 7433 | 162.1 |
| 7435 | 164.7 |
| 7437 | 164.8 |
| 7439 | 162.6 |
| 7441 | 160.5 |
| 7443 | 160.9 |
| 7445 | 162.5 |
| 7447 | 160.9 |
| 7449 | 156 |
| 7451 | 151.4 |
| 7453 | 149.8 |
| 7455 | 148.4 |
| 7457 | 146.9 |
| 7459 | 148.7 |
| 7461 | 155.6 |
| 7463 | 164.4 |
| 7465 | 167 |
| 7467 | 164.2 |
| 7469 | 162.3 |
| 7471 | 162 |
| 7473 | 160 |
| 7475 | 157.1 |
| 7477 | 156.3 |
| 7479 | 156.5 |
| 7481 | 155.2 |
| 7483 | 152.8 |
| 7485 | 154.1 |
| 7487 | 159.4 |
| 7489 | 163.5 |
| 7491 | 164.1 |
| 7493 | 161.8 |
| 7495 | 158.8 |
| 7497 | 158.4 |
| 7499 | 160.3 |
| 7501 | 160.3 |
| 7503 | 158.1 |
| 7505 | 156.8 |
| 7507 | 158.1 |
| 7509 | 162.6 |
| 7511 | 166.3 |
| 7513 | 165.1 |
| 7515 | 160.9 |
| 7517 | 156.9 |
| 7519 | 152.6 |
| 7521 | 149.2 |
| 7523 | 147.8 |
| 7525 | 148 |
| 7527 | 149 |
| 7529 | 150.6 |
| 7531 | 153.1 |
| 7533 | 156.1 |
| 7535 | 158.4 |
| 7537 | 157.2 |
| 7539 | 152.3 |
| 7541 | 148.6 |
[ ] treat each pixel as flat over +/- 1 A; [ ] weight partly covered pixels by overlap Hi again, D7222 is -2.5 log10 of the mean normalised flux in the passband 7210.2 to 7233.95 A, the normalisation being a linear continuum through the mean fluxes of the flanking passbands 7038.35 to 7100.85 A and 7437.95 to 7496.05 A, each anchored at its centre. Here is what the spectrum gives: 0.20 mag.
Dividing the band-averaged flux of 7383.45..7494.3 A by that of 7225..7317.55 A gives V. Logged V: 1.0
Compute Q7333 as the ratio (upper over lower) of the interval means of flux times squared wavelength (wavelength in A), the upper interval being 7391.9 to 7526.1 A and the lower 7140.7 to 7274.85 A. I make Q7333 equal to 1.1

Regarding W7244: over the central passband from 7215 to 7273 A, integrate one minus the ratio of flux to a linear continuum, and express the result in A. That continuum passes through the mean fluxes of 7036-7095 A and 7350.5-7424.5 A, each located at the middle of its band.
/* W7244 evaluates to 5.3 A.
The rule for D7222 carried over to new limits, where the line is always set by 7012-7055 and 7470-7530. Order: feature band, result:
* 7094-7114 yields -0.018 mag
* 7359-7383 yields 0.034 mag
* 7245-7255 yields 0.059 mag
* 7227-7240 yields 0.125 mag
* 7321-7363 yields 0.025 mag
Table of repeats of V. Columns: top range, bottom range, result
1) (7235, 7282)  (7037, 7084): 0.94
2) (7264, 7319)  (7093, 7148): 0.97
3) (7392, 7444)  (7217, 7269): 1.12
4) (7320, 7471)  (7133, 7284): 1.03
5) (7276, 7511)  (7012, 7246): 1.01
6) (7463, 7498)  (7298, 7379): 1.02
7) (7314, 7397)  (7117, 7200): 0.97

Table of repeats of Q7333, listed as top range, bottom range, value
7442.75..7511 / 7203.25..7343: 1.11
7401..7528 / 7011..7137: 1.10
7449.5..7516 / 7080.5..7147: 1.09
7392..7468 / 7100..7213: 1.07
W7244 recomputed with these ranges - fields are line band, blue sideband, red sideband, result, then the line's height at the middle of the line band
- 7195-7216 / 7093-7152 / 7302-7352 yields 0.9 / 160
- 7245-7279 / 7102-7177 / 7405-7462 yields 1.7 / 160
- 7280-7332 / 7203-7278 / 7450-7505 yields -3.0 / 148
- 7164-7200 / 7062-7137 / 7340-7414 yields 0.6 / 159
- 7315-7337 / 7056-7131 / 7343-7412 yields 0.3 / 156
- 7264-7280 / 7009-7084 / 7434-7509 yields 0.6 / 159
